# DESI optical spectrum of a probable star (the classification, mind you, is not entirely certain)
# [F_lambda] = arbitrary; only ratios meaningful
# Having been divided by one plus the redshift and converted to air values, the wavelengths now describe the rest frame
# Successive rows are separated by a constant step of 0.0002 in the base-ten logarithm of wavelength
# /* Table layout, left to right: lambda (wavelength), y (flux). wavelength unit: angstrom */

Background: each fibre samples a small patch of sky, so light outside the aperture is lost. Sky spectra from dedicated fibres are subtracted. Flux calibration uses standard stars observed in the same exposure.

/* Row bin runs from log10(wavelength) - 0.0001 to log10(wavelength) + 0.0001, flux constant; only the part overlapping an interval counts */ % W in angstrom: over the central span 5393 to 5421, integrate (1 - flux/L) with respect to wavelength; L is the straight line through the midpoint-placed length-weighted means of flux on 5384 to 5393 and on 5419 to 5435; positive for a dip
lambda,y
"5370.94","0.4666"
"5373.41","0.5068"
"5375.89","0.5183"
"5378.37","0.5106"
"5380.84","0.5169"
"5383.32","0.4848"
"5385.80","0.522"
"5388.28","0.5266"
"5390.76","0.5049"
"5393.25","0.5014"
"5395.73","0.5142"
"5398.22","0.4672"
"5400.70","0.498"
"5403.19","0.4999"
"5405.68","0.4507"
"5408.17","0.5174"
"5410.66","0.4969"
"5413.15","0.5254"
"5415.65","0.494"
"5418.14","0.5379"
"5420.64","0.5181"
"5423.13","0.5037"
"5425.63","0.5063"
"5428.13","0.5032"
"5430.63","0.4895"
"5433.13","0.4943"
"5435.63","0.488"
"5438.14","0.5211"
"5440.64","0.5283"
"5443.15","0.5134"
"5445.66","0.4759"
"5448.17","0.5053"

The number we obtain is 0.4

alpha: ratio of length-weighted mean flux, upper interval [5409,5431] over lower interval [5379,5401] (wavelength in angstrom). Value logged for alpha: 1.0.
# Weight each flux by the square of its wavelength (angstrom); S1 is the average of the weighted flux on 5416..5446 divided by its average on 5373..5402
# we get 1.0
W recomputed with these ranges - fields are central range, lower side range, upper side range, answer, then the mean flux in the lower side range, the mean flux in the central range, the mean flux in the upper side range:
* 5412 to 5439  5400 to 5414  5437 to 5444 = 0.2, 0.497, 0.507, 0.521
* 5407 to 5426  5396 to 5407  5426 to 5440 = -0.8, 0.482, 0.513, 0.501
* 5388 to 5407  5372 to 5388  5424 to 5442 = 0.5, 0.51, 0.494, 0.504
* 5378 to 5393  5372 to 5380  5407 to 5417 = 0.0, 0.511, 0.51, 0.509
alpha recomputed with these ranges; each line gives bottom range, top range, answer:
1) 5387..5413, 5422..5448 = 1.01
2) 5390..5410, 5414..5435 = 1.02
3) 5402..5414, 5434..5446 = 1.02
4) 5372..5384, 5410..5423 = 1.01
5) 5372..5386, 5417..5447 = 1.00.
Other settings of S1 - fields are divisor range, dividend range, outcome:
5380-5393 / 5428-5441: 1.00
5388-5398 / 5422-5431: 1.00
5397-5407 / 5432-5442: 1.07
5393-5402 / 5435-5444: 1.06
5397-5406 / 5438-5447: 1.07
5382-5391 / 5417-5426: 1.03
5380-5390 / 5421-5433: 0.99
